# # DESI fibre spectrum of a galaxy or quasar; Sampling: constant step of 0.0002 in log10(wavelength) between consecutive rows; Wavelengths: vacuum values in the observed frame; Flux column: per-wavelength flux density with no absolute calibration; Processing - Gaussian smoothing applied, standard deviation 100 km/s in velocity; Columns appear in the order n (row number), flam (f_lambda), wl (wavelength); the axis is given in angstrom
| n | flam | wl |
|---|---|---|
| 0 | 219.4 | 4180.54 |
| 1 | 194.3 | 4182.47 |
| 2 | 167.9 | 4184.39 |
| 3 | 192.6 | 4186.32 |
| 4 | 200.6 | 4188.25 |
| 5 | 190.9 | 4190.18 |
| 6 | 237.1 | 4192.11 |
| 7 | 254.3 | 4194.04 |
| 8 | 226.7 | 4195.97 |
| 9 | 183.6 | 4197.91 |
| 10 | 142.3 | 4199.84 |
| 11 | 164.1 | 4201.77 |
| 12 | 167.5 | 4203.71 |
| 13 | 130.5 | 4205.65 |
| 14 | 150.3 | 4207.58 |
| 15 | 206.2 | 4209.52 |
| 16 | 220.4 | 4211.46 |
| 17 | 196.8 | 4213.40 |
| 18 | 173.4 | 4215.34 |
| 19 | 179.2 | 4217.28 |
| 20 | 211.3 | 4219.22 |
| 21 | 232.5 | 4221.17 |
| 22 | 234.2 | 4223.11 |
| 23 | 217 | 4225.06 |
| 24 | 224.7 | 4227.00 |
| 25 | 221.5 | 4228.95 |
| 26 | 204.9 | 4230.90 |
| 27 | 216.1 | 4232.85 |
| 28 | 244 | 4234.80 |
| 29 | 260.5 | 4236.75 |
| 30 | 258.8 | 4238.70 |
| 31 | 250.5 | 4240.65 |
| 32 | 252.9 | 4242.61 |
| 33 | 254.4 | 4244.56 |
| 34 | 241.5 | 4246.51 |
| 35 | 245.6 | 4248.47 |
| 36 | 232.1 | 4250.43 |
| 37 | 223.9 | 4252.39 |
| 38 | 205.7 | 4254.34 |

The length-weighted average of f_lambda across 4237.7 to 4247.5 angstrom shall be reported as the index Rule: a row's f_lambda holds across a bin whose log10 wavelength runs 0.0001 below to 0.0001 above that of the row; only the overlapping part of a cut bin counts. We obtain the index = 252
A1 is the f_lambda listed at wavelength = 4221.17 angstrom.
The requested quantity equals 232.5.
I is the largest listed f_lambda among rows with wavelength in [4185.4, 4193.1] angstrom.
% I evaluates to 237.1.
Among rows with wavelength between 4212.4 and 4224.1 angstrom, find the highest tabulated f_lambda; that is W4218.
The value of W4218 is 234.2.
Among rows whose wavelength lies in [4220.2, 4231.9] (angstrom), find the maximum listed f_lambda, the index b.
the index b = 234.2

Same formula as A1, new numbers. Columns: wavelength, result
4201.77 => 164.1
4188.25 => 200.6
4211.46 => 220.4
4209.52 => 206.2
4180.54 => 219.4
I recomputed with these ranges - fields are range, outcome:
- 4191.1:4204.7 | 254.3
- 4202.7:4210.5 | 206.2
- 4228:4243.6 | 260.5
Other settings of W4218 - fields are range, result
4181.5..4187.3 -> 194.3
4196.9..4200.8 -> 183.6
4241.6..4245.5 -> 254.4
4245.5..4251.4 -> 245.6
